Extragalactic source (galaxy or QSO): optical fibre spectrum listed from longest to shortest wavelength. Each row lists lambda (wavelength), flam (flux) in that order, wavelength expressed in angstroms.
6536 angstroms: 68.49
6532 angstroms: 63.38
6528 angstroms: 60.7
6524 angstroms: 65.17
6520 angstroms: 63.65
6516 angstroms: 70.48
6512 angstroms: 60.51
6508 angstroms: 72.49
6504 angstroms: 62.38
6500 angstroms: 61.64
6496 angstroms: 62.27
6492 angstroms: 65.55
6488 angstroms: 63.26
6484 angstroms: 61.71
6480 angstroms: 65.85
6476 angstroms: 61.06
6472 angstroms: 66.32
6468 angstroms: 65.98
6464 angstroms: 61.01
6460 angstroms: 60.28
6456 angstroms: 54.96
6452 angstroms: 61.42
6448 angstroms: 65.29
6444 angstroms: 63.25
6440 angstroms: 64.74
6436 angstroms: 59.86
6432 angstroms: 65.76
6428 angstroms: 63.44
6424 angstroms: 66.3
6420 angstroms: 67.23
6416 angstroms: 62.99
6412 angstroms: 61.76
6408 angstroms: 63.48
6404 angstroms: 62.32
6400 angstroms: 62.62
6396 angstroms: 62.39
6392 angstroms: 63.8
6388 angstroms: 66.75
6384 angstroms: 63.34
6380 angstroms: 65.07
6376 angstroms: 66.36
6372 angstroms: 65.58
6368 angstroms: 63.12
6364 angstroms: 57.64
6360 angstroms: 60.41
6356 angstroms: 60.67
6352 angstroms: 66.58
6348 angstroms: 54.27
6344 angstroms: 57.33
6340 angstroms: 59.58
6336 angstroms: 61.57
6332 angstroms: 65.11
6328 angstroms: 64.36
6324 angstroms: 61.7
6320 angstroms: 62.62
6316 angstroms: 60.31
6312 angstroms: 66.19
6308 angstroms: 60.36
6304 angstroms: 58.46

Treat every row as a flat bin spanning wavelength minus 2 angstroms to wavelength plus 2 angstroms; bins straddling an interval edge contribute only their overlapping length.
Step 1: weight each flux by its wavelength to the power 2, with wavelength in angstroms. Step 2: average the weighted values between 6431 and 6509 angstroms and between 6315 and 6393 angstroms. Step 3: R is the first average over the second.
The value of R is 1.05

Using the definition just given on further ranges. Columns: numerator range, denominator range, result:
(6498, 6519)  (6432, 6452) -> 1.05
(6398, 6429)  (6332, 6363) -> 1.08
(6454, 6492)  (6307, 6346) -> 1.06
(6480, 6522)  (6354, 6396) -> 1.06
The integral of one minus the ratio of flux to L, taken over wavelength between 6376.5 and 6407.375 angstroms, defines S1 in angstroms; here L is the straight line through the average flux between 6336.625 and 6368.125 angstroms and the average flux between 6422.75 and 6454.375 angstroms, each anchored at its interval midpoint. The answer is -1.2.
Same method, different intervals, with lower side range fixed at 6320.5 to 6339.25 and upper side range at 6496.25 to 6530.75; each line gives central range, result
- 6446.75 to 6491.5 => 1.10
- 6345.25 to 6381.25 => 0.66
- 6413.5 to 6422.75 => -0.20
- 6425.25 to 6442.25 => 0.06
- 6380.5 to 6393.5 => -0.27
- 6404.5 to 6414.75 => 0.16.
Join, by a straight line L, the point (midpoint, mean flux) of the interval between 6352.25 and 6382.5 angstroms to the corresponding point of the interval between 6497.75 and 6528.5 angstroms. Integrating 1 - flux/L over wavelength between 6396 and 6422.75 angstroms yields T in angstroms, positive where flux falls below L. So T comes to 0.03 angstroms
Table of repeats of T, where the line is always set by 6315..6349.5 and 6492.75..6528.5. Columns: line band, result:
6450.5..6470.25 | 0.85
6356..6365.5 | 0.31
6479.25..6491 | 0.09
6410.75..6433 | -0.67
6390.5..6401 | -0.13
